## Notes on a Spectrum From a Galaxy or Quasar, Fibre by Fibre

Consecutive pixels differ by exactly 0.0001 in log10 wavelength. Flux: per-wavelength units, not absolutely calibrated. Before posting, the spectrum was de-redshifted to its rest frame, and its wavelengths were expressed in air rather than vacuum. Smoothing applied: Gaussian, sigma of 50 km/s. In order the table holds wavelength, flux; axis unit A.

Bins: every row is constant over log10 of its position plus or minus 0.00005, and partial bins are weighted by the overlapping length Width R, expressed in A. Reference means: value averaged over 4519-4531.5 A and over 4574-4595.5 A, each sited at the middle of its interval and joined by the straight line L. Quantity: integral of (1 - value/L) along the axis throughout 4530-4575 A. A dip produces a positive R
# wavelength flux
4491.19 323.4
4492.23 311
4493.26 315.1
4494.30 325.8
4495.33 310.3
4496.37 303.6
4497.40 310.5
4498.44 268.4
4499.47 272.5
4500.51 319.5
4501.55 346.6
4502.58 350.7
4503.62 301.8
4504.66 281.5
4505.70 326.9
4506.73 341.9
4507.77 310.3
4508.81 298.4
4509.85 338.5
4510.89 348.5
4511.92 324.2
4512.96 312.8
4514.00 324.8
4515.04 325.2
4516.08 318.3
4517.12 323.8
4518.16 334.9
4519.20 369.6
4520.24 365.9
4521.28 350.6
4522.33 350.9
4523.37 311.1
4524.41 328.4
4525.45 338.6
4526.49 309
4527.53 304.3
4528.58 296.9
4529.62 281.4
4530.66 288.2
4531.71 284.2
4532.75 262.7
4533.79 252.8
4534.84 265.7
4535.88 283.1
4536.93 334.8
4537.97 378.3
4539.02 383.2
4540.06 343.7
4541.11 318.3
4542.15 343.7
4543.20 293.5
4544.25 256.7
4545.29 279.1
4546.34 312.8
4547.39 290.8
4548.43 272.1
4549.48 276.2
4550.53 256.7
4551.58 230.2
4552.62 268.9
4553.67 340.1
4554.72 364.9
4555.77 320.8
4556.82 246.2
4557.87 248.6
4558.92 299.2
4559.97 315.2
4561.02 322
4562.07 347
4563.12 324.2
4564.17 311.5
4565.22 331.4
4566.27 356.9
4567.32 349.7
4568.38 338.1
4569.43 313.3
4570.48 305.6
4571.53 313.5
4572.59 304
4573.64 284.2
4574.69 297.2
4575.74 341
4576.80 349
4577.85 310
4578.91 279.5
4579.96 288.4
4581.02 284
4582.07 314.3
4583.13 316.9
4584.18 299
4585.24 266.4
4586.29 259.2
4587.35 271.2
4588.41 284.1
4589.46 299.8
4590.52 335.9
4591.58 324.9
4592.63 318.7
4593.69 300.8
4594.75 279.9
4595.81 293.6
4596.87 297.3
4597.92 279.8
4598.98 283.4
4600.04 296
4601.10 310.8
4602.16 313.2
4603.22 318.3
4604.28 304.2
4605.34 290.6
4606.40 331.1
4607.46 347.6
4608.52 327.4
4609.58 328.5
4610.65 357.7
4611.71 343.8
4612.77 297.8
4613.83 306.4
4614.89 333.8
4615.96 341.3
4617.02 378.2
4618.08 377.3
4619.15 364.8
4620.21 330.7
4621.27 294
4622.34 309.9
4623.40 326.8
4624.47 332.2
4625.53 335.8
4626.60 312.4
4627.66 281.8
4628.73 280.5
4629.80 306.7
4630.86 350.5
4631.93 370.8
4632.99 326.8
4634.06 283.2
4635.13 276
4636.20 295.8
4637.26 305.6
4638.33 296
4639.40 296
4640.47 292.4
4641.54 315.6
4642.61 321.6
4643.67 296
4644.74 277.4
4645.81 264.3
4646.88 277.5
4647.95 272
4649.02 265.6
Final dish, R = 1.1 A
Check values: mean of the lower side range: 322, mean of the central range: 305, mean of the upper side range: 301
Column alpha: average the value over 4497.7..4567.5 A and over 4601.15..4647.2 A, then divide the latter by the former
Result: 1.0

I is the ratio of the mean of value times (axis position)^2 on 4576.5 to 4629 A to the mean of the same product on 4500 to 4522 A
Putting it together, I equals 0.99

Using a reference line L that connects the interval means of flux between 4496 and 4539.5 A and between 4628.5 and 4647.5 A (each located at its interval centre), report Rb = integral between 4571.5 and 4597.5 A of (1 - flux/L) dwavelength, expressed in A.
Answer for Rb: 0.73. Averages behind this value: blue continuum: 317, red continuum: 302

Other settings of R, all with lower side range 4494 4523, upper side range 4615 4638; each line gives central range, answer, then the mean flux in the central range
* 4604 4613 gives -0.1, 327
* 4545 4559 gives 1.6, 286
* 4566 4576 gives 0.1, 319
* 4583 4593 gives 0.8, 297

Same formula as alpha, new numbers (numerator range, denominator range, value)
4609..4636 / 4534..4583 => 1.06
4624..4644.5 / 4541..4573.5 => 1.01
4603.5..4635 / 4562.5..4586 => 1.04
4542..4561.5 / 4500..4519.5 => 0.89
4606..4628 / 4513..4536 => 1.06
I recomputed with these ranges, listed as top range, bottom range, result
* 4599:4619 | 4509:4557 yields 1.09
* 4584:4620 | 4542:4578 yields 1.05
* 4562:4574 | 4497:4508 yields 1.07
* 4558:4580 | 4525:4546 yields 1.06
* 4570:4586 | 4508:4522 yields 0.93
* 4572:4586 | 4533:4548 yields 0.99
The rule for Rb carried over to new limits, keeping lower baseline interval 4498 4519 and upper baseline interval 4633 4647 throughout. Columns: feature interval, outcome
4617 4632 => -1.5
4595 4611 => -0.5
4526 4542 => 0.4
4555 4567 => -0.1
